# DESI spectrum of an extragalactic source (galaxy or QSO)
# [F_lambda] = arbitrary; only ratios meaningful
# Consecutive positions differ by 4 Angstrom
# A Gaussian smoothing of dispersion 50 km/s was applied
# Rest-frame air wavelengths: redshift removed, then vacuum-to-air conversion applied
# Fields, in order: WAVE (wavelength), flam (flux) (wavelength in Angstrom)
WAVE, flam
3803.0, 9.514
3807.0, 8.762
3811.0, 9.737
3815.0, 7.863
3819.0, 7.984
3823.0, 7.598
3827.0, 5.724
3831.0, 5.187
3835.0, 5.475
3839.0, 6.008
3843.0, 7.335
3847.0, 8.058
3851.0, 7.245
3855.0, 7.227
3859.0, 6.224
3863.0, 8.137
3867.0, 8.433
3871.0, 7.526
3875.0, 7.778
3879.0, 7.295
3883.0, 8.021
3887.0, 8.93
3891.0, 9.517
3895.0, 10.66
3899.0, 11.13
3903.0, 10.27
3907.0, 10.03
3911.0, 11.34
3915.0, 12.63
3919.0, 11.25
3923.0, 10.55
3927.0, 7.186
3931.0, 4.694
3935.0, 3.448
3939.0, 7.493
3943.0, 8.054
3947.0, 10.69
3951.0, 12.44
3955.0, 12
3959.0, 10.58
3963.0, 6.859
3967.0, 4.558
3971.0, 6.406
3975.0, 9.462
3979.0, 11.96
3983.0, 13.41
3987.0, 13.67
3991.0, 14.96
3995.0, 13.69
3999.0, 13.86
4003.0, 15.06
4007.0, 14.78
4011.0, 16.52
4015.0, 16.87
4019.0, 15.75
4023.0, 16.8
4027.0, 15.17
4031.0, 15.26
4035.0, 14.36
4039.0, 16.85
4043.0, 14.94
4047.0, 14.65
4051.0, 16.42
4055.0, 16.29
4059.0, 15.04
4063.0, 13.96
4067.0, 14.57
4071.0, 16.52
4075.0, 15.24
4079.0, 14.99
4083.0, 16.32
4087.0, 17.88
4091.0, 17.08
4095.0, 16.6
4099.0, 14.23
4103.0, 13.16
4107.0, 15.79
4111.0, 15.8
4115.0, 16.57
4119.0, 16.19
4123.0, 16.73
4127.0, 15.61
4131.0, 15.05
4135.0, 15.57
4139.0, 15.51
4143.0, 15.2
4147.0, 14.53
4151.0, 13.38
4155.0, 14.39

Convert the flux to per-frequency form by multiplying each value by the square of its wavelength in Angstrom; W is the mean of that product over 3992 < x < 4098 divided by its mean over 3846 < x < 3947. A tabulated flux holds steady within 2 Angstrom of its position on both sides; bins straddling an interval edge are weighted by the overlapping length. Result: 1.96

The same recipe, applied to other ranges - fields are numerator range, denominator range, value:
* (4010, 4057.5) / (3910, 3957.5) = 1.79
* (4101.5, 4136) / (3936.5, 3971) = 1.92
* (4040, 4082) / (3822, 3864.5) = 2.55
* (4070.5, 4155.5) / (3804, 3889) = 2.38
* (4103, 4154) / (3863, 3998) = 1.76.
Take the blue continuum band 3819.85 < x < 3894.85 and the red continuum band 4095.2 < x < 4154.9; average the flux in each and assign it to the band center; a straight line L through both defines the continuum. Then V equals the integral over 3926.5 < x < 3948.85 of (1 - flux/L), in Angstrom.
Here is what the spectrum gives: 6.7 Angstrom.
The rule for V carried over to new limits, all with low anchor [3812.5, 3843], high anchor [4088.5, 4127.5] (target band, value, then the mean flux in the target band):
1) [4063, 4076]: -0.60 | 15.2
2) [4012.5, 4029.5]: -4.16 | 16.1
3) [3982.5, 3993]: -1.96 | 14.1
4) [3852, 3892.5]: 1.22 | 7.87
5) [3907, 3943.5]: 4.20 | 8.62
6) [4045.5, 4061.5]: -1.77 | 15.6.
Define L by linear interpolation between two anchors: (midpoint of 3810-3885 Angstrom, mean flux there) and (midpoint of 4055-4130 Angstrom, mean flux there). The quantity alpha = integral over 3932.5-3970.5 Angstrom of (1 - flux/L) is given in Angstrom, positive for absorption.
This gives 8.8 Angstrom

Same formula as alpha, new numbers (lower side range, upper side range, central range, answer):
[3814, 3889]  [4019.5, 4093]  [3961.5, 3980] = 6.9 Angstrom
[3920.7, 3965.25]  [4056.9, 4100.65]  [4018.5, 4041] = -4.5 Angstrom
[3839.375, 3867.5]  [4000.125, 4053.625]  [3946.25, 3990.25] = 8.7 Angstrom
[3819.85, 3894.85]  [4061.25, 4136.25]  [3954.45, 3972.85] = 5.4 Angstrom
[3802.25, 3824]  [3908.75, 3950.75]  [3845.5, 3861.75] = 2.8 Angstrom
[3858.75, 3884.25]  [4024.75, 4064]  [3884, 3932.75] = -3.0 Angstrom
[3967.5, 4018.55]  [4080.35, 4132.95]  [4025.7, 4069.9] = -2.3 Angstrom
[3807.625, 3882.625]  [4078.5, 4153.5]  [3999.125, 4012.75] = -3.3 Angstrom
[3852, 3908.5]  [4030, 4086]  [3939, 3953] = 1.5 Angstrom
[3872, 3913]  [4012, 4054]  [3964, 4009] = 6.3 Angstrom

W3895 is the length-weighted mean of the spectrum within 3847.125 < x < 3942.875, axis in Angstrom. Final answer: 8.55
